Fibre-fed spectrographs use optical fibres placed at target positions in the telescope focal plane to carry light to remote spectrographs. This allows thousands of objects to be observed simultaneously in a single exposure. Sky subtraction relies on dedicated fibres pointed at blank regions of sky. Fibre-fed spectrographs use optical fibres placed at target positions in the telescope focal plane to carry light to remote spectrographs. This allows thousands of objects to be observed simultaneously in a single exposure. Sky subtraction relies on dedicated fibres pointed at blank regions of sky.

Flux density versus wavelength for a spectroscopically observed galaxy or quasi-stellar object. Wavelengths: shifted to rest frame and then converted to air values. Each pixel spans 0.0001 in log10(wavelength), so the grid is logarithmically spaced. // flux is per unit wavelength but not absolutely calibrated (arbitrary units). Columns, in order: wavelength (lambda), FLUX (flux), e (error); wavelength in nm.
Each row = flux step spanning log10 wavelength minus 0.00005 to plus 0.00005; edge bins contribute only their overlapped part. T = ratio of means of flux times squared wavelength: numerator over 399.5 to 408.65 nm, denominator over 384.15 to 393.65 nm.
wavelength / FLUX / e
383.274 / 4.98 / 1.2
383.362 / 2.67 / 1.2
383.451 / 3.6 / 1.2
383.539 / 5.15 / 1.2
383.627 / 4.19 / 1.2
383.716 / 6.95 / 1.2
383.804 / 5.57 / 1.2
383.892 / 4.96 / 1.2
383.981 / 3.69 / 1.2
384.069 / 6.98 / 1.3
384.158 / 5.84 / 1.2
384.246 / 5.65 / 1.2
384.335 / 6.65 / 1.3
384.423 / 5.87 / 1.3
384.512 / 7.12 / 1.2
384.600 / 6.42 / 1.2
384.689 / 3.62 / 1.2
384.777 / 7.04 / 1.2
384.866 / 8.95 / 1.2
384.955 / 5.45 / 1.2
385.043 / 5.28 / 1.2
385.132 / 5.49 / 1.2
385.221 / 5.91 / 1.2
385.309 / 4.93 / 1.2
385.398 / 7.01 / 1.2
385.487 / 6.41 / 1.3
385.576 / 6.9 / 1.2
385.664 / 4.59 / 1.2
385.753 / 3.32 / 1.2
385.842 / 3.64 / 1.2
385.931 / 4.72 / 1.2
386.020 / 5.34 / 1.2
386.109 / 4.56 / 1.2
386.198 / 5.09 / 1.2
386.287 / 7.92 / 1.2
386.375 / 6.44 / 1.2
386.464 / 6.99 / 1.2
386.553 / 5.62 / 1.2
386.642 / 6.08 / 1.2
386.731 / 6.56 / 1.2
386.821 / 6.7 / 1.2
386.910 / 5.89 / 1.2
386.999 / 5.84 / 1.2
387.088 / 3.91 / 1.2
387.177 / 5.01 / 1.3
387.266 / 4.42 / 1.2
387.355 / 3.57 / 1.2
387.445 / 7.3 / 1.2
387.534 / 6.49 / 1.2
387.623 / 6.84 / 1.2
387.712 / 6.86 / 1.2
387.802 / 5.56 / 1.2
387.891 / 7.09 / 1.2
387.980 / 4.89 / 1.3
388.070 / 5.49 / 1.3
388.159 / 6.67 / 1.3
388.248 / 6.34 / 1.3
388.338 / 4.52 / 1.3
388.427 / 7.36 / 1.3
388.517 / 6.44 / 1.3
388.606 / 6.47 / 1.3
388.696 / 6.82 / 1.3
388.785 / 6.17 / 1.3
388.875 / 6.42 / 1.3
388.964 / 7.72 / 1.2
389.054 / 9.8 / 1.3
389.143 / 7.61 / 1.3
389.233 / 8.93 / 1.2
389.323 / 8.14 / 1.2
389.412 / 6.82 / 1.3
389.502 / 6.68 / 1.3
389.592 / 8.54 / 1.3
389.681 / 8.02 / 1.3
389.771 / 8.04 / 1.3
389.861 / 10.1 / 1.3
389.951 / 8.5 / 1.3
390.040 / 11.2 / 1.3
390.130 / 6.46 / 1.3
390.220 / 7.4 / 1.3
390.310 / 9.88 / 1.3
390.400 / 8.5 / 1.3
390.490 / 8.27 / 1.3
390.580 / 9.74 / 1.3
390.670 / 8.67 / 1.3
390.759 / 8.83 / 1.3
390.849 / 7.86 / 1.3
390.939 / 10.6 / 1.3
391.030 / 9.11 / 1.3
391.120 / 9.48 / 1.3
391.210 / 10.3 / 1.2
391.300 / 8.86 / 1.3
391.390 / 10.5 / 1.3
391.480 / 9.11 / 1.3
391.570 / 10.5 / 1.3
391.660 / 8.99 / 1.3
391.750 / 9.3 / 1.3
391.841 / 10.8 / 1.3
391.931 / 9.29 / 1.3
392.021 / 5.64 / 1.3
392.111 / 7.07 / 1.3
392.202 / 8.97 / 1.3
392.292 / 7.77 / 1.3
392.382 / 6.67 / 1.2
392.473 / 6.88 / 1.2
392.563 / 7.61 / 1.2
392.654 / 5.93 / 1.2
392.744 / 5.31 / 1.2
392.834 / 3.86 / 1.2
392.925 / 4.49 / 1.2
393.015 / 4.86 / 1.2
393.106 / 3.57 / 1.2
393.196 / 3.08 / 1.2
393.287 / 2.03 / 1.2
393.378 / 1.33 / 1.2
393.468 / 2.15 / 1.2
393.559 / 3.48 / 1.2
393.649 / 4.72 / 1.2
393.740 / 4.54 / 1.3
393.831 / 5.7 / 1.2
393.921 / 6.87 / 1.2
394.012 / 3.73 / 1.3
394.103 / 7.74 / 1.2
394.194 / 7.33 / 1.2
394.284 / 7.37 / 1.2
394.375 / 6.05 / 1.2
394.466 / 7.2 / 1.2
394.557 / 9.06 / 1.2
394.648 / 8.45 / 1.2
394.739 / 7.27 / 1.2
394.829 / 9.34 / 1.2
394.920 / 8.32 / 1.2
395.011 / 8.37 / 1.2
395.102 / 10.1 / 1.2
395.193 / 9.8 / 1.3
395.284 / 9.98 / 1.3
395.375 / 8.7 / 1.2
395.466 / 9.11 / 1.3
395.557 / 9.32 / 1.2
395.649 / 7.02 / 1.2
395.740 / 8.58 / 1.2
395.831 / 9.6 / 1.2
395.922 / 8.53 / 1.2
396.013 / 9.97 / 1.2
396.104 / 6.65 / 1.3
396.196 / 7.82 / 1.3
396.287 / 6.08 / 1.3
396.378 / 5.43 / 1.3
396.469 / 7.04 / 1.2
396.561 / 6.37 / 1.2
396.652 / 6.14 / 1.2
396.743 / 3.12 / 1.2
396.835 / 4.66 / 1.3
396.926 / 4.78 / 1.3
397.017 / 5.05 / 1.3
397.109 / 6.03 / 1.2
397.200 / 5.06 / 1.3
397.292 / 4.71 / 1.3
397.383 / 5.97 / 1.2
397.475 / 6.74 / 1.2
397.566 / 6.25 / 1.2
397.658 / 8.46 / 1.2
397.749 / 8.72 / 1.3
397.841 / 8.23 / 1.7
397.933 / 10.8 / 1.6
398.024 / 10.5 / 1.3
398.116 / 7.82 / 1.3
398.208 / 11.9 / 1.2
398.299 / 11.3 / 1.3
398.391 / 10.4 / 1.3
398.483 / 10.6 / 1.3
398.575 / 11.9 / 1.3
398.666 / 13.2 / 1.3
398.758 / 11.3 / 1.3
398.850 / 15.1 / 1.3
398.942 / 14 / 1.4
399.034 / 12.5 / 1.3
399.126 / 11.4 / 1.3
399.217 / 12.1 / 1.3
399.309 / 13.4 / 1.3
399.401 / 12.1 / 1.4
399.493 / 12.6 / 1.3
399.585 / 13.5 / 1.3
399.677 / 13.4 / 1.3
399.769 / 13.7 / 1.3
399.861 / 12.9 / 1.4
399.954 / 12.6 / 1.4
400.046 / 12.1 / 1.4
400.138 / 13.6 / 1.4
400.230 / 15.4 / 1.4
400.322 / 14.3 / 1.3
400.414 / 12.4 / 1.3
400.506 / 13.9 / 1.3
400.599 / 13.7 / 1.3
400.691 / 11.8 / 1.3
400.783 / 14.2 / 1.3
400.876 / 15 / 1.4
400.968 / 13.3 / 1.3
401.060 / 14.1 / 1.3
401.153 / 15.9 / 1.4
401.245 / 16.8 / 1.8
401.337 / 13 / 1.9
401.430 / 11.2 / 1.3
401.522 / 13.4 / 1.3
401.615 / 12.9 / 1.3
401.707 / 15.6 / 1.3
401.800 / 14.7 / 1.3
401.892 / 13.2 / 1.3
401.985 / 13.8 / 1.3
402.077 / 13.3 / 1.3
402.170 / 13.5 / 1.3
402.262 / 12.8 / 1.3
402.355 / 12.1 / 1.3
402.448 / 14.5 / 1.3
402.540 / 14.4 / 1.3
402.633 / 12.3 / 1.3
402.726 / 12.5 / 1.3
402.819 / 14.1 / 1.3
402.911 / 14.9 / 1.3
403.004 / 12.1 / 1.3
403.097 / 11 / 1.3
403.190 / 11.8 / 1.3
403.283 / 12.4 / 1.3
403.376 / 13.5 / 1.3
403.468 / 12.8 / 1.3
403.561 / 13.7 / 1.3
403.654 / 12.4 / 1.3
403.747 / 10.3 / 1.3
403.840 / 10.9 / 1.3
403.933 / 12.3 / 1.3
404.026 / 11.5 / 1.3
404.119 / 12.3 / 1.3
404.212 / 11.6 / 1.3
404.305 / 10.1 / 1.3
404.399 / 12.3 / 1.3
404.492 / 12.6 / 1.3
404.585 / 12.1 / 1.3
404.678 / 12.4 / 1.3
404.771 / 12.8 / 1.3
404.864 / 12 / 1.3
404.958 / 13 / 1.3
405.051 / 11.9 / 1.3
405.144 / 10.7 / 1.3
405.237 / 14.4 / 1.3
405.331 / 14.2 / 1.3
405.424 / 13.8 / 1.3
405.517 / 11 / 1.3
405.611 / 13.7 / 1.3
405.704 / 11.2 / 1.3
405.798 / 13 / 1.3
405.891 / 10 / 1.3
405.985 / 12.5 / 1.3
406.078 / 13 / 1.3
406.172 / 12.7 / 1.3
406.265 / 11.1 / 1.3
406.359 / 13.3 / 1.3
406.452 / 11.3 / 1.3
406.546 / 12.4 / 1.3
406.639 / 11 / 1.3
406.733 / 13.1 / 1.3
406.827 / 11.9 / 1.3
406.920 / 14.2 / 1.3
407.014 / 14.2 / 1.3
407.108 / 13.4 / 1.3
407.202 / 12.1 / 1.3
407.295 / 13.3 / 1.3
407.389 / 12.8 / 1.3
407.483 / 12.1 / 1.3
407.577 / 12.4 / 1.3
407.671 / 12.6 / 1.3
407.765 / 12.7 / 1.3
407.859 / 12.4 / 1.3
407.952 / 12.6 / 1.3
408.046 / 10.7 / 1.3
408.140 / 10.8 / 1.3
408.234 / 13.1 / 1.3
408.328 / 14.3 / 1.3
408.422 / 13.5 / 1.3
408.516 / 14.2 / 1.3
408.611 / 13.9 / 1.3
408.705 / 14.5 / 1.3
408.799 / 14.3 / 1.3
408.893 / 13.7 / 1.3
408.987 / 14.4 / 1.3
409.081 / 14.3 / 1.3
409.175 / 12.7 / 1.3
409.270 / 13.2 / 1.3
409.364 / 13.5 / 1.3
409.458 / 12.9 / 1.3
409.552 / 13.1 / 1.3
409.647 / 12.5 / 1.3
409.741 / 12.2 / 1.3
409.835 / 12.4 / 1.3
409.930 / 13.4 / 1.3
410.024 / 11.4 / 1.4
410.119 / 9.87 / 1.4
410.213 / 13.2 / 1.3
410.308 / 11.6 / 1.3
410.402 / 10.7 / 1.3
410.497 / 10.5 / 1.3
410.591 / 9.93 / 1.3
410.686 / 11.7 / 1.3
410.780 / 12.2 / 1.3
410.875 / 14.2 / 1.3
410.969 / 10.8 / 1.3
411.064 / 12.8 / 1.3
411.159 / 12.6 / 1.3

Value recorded 2.07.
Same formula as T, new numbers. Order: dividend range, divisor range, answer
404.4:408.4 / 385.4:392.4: 1.88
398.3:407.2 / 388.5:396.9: 1.82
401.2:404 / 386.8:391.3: 1.89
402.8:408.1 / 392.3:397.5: 2.03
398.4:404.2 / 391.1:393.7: 2.07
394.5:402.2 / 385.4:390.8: 1.64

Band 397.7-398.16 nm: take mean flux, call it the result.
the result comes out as 9.22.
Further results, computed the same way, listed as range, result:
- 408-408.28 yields 11.5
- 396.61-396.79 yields 4.59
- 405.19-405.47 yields 14.1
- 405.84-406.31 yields 11.9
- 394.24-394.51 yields 6.86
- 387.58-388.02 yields 6.26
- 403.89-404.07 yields 11.9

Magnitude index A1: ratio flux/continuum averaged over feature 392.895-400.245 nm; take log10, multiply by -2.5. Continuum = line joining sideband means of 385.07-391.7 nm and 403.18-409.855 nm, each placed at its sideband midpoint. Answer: 0.16 mag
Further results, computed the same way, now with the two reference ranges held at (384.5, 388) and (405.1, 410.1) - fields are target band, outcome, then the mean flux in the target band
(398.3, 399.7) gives -0.24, 12.4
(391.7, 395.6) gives 0.22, 6.73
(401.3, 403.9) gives -0.17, 13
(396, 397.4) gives 0.49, 5.83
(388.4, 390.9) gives -0.17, 8.06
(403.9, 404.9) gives -0.02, 12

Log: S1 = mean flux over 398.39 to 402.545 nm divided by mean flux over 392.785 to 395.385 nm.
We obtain 2.2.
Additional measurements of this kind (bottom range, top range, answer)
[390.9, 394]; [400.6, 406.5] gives 1.91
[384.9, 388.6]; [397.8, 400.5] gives 2.13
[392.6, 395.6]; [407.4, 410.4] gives 2.02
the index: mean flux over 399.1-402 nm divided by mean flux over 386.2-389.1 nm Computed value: 2.16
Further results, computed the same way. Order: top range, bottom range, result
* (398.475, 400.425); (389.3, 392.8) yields 1.53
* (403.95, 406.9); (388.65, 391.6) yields 1.43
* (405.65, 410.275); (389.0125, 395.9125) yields 1.67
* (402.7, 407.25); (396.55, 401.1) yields 1.16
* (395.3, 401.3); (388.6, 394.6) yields 1.41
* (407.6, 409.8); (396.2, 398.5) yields 1.81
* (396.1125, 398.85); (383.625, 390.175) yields 1.25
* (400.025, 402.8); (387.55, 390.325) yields 1.87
